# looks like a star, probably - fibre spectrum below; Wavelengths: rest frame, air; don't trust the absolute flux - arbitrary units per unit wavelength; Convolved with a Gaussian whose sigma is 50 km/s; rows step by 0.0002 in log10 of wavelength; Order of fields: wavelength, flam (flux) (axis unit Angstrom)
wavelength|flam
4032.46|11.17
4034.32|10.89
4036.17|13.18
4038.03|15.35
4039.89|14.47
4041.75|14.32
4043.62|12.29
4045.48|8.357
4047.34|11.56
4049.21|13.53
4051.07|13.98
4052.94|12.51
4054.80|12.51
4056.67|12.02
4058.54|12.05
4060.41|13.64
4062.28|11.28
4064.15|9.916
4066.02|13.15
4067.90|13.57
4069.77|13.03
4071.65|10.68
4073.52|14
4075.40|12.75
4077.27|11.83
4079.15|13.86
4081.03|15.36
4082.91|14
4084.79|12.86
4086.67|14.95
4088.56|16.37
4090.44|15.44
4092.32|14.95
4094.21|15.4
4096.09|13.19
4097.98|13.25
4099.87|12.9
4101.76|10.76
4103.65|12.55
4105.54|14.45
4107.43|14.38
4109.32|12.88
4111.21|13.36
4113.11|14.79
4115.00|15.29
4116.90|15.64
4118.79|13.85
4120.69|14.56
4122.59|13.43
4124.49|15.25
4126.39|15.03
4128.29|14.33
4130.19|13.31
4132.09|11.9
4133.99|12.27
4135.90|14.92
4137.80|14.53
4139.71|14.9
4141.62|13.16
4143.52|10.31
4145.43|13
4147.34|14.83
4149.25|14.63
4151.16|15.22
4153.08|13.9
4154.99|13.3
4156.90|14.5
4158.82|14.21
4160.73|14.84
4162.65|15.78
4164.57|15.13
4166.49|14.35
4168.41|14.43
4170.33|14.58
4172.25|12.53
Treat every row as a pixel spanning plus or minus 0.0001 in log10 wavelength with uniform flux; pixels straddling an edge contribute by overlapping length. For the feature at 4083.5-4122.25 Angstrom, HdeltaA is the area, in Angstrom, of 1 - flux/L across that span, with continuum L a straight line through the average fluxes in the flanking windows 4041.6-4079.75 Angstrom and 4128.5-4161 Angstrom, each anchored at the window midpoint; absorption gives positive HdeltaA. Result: -3.0 Angstrom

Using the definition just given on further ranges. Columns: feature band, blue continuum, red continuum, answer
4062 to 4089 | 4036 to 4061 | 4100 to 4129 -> 0.3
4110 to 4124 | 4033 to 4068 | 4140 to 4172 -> -0.9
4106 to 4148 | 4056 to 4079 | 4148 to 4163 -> -0.3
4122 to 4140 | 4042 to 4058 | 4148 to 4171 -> 0.0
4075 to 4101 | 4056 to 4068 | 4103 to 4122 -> -1.8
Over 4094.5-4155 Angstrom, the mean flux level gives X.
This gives 13.8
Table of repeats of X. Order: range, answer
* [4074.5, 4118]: 14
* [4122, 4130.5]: 14.4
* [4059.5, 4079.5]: 12.5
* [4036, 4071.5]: 12.6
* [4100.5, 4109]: 13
